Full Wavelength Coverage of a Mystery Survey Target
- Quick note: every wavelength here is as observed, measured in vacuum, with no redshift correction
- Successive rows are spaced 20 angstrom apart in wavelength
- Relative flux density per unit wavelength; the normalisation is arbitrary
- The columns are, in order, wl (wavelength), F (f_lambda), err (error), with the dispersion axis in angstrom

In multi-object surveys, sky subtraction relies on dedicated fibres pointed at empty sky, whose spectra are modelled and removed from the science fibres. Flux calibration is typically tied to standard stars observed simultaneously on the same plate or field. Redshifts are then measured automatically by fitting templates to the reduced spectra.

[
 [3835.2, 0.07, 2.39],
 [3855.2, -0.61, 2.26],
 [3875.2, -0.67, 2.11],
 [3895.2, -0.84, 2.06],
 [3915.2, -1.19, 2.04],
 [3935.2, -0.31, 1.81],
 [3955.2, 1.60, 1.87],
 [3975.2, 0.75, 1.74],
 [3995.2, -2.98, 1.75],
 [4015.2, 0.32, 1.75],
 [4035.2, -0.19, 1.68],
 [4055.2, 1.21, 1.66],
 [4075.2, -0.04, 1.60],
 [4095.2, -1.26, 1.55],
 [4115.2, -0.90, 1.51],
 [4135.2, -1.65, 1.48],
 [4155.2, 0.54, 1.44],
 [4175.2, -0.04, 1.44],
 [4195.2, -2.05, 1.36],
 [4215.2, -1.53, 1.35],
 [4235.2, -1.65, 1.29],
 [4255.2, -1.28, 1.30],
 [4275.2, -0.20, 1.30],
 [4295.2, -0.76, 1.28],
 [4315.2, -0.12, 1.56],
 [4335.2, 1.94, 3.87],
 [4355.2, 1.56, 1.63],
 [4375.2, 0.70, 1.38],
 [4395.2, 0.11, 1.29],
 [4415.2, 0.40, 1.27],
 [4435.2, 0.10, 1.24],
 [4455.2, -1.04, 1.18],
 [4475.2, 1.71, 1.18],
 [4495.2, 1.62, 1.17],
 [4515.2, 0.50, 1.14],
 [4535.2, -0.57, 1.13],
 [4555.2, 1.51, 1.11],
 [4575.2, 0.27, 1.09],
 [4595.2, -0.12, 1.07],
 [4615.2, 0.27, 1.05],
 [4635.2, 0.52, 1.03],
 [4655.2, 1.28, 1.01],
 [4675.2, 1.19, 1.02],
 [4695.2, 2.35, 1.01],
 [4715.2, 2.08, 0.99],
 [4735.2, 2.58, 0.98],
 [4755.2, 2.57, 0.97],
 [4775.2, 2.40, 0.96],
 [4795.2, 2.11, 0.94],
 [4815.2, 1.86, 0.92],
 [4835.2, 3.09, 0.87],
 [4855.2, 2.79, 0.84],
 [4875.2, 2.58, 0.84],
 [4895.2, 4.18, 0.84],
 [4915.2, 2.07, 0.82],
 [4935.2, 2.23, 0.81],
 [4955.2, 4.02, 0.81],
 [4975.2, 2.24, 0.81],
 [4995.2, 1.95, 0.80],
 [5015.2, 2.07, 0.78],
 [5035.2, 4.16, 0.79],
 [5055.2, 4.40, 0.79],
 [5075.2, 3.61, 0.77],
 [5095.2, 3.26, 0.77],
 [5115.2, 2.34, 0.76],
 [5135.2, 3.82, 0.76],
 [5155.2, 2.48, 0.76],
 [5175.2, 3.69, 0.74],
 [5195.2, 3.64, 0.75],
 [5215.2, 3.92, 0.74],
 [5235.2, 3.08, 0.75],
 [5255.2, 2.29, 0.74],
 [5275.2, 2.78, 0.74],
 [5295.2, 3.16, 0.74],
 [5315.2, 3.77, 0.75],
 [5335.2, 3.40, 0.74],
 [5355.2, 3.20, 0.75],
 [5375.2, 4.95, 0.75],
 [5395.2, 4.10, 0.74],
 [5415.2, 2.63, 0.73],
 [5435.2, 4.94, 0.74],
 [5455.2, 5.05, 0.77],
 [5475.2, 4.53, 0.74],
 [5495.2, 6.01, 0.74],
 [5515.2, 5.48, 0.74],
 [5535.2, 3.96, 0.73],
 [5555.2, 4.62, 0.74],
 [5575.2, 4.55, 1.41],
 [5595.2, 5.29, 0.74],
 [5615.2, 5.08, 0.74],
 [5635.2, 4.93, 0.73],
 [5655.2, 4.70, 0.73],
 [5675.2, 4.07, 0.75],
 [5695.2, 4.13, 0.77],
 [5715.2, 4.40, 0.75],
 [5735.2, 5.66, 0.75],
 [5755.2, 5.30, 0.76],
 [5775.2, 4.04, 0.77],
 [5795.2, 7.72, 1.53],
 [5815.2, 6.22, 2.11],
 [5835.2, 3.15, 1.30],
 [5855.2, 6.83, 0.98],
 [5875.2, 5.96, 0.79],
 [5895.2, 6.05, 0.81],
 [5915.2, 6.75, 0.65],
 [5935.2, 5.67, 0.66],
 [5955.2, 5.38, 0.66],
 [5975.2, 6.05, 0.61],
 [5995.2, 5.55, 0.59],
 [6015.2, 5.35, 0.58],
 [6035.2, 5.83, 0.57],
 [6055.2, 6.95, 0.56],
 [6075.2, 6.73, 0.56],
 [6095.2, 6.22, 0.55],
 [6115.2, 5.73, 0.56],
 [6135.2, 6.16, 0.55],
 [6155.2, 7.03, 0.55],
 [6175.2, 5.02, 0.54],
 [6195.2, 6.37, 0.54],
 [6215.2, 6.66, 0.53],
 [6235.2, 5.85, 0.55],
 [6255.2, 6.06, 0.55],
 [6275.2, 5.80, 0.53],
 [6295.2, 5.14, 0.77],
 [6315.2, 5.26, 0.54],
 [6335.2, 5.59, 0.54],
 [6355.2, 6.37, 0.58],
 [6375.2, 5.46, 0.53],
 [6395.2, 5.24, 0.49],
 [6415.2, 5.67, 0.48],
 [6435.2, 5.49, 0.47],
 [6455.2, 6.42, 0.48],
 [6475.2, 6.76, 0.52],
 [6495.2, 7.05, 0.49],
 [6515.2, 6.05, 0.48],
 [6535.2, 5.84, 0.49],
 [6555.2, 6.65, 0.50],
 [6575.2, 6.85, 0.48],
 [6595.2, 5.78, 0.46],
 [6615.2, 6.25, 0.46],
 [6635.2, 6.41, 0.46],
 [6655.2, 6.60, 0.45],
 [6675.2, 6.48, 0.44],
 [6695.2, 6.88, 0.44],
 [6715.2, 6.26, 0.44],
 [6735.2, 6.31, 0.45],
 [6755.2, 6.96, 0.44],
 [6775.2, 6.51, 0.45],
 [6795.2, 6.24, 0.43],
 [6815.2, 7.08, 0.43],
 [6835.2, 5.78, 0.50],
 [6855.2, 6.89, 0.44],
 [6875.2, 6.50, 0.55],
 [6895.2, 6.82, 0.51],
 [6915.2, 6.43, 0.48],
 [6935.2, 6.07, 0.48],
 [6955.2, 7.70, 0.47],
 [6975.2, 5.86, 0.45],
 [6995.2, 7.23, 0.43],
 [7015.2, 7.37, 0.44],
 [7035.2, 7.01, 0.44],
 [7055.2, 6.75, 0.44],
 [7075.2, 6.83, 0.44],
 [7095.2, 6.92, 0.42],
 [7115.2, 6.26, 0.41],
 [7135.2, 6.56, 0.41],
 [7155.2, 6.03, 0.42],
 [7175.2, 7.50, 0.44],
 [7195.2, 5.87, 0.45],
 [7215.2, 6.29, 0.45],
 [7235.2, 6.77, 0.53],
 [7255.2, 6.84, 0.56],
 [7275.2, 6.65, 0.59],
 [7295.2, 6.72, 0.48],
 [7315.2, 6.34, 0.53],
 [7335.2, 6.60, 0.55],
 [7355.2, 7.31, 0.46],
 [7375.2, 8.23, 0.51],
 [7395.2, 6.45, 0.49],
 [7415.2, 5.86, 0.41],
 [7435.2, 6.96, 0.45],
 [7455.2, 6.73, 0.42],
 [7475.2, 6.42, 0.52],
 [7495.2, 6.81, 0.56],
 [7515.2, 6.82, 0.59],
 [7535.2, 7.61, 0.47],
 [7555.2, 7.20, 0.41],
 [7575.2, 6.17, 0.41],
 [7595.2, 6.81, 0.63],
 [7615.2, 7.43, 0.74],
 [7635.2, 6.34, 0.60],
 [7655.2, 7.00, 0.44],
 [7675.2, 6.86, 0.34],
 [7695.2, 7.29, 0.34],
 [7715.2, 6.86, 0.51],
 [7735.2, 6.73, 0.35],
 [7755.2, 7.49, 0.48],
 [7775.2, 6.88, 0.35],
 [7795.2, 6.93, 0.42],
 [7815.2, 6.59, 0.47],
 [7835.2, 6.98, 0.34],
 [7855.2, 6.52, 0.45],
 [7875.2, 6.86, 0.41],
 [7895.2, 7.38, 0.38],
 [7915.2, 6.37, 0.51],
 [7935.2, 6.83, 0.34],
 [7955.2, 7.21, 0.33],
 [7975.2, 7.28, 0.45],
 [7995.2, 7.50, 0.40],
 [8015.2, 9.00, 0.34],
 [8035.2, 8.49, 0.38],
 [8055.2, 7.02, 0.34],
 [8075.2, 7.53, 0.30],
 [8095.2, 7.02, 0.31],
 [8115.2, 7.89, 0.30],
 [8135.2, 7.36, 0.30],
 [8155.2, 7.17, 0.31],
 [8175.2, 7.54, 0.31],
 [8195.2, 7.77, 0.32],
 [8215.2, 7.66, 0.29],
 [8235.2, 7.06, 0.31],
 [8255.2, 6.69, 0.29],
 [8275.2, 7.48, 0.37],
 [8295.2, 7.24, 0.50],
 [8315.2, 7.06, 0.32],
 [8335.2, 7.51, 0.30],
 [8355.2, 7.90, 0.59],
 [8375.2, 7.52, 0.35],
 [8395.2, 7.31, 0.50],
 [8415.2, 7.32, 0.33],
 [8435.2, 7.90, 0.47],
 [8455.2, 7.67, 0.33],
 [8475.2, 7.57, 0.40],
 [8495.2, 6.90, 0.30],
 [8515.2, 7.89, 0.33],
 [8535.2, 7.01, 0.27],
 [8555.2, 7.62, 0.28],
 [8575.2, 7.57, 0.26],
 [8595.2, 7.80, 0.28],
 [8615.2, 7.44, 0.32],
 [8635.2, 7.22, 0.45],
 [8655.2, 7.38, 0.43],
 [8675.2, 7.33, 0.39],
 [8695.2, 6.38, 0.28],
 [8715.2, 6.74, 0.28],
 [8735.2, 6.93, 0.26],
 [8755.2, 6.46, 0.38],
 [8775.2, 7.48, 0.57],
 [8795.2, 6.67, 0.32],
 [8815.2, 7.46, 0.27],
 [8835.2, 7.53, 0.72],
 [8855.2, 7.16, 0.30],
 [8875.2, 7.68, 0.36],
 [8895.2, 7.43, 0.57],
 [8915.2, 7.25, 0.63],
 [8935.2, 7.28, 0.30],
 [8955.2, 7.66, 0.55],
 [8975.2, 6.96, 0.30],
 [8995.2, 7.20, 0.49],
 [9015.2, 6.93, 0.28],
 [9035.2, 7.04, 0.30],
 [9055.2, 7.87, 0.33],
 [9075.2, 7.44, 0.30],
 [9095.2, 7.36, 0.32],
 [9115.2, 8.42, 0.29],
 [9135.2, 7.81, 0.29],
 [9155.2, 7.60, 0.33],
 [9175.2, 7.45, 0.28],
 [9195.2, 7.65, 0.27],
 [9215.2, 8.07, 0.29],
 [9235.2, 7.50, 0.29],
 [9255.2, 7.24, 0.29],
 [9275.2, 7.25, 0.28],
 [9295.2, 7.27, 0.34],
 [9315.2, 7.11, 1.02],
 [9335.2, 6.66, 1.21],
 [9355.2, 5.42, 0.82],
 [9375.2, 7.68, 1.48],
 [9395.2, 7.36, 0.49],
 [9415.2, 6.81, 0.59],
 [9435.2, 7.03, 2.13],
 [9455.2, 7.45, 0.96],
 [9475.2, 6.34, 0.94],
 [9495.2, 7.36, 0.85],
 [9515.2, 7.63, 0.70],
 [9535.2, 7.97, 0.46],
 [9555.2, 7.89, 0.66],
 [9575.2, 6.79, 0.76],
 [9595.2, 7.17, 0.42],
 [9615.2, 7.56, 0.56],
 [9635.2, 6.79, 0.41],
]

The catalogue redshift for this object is 0.221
